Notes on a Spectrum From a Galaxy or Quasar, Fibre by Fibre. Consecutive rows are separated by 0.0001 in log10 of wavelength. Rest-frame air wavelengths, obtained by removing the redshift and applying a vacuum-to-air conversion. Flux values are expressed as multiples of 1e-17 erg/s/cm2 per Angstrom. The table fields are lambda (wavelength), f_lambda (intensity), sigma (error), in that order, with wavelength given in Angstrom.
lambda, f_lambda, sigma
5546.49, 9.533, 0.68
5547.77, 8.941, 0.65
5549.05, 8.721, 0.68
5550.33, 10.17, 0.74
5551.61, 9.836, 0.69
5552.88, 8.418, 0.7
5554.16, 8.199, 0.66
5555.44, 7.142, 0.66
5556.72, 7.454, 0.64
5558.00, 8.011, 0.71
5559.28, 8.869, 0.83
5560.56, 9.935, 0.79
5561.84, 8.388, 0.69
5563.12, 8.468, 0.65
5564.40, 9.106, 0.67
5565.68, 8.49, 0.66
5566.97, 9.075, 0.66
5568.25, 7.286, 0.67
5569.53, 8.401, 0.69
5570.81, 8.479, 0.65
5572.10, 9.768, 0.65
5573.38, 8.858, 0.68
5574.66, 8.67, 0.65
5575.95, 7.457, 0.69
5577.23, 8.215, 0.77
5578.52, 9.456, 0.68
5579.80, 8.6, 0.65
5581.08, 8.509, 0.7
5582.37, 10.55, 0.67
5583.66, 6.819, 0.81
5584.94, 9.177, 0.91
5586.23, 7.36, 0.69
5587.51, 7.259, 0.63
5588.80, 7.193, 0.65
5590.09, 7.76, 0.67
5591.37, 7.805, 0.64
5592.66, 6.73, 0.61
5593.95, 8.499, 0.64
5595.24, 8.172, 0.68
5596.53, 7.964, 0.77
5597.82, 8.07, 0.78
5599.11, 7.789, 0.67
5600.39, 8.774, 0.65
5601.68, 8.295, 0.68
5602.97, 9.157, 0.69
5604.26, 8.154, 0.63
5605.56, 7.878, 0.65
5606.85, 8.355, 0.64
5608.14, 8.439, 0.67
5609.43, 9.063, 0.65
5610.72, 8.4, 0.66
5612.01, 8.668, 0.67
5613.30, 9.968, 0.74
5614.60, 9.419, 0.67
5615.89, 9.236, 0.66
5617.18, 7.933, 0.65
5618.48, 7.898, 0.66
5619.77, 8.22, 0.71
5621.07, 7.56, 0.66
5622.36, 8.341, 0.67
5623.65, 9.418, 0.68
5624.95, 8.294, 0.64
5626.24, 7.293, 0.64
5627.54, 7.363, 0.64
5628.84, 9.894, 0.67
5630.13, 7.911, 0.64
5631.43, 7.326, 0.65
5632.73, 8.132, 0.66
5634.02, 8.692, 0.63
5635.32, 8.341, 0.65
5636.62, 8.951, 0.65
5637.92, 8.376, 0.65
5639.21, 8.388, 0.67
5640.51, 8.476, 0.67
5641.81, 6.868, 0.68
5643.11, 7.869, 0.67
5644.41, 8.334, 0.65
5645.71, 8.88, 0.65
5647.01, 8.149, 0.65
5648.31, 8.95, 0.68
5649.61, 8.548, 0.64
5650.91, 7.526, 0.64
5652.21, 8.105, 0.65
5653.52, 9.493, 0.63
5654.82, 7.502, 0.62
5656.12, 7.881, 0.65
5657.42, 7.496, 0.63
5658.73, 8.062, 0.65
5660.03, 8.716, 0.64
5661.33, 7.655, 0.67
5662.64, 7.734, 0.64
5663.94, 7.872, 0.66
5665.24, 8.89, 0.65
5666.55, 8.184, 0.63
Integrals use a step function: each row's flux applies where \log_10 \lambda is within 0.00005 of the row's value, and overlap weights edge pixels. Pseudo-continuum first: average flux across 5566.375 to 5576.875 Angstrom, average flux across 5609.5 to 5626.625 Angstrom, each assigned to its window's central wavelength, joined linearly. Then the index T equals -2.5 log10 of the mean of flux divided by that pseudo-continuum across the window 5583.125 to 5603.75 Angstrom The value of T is 0.08 mag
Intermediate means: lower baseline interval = 8.49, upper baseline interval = 8.55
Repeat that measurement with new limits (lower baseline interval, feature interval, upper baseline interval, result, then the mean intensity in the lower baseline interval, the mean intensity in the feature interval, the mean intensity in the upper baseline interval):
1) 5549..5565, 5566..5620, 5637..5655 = 0.02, 8.67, 8.38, 8.28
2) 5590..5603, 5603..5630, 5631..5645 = -0.05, 8.06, 8.49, 8.17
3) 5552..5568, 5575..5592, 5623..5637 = 0.03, 8.46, 8.18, 8.32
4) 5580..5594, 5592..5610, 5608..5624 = 0.01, 7.97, 8.23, 8.66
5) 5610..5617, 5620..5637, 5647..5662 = 0.06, 9.06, 8.26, 8.17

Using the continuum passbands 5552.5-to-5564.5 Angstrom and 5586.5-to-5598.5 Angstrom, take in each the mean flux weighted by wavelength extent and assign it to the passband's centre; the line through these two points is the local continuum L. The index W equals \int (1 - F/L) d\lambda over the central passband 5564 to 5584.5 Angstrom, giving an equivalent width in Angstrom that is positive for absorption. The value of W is -1.4 Angstrom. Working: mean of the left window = 8.37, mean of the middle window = 8.61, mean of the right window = 7.7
